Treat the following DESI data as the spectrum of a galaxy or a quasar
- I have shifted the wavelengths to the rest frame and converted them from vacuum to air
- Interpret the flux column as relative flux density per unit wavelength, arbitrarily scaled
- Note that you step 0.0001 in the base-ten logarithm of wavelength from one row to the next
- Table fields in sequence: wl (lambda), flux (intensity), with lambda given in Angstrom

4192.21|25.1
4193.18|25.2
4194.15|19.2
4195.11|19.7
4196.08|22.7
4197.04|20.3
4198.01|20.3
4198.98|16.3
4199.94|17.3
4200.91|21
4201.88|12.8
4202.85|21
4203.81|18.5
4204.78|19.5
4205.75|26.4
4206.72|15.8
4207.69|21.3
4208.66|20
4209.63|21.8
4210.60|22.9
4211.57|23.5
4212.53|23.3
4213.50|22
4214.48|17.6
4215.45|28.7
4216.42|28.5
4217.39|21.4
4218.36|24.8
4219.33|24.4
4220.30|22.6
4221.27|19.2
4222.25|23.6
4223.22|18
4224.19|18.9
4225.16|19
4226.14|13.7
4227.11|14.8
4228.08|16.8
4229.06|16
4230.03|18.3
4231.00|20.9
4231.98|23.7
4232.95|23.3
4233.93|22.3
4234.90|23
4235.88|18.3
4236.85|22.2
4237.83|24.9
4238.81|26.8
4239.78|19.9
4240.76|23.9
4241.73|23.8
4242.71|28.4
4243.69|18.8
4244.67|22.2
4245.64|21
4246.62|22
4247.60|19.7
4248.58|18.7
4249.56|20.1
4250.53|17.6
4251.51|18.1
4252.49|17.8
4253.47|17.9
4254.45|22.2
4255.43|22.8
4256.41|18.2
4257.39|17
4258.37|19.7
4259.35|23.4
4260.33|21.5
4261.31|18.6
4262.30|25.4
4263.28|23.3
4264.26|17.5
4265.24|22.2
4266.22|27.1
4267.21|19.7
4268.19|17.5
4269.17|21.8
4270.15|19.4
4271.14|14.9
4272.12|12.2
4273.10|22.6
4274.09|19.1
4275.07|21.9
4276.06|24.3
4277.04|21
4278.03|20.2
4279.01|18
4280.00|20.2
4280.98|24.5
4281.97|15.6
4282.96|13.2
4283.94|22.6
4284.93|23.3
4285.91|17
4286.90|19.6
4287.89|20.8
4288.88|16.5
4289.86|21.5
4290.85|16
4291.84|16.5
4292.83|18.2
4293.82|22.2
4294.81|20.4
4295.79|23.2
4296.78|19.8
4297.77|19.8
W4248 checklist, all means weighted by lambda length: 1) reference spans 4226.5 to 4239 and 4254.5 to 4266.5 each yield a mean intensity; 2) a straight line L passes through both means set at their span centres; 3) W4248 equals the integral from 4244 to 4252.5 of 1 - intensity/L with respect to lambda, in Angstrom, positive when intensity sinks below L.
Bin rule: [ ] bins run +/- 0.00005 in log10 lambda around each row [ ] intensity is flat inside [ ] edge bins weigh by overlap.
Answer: 0.5 Angstrom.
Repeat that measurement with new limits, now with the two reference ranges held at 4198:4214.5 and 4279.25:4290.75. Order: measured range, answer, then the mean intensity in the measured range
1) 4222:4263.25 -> -1.6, 20.6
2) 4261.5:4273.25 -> -0.4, 20.2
